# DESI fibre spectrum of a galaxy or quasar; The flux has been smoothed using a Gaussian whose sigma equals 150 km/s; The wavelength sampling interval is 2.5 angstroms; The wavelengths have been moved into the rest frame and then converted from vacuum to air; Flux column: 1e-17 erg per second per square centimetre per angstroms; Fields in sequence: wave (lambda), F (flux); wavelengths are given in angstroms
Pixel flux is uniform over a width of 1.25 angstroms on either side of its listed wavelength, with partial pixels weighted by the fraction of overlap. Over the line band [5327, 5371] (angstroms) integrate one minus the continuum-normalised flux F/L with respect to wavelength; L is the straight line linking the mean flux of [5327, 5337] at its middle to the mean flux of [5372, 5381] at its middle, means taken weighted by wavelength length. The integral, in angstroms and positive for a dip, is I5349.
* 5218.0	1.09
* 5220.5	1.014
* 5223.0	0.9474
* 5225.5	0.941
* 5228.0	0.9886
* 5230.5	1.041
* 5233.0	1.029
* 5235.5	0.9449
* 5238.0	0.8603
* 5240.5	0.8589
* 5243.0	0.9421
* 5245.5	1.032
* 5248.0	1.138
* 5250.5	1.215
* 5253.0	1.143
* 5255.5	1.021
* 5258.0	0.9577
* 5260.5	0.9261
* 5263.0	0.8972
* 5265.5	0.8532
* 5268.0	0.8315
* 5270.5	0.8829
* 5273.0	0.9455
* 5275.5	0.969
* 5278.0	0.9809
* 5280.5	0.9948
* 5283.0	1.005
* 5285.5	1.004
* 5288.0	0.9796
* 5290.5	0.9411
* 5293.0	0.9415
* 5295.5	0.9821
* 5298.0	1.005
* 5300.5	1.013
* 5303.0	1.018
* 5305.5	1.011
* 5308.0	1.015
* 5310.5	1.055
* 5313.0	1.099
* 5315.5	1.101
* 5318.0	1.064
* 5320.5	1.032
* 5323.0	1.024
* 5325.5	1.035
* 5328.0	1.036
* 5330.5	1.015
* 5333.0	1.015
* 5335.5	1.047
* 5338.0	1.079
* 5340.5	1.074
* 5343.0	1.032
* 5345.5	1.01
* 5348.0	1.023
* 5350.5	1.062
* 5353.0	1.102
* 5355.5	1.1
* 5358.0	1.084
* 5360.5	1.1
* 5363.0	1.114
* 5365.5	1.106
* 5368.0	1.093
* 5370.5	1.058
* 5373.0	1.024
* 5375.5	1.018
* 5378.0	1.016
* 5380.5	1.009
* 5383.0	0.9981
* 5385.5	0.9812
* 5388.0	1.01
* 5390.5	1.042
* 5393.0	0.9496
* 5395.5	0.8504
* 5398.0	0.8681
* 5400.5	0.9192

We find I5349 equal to -1.7 angstroms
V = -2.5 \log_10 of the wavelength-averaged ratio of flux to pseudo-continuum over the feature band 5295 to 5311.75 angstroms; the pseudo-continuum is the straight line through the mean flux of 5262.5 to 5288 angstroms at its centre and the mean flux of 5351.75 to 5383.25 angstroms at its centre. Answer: -0.041 mag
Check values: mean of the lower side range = 0.94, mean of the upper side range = 1.07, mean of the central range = 1.02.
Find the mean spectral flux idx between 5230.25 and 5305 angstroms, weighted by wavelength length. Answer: 0.978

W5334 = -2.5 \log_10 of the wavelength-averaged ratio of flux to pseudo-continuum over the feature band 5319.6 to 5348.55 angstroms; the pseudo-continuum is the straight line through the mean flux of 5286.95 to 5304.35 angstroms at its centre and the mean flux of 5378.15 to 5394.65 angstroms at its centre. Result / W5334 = -0.05 mag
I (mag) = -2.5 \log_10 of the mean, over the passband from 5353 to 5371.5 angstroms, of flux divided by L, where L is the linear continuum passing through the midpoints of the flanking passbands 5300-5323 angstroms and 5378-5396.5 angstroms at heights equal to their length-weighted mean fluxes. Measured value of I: -0.10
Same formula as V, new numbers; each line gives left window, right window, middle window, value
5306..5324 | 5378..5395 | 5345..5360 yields -0.05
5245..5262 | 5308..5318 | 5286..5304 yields 0.09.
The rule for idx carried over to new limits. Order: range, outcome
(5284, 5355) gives 1.03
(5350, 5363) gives 1.09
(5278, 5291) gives 0.987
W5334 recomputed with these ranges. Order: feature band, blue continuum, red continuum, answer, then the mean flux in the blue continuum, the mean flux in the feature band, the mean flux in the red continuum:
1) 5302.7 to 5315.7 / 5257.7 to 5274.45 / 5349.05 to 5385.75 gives -0.09 mag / 0.897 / 1.05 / 1.06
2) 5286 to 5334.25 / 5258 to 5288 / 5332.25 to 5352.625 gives -0.03 mag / 0.938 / 1.02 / 1.05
